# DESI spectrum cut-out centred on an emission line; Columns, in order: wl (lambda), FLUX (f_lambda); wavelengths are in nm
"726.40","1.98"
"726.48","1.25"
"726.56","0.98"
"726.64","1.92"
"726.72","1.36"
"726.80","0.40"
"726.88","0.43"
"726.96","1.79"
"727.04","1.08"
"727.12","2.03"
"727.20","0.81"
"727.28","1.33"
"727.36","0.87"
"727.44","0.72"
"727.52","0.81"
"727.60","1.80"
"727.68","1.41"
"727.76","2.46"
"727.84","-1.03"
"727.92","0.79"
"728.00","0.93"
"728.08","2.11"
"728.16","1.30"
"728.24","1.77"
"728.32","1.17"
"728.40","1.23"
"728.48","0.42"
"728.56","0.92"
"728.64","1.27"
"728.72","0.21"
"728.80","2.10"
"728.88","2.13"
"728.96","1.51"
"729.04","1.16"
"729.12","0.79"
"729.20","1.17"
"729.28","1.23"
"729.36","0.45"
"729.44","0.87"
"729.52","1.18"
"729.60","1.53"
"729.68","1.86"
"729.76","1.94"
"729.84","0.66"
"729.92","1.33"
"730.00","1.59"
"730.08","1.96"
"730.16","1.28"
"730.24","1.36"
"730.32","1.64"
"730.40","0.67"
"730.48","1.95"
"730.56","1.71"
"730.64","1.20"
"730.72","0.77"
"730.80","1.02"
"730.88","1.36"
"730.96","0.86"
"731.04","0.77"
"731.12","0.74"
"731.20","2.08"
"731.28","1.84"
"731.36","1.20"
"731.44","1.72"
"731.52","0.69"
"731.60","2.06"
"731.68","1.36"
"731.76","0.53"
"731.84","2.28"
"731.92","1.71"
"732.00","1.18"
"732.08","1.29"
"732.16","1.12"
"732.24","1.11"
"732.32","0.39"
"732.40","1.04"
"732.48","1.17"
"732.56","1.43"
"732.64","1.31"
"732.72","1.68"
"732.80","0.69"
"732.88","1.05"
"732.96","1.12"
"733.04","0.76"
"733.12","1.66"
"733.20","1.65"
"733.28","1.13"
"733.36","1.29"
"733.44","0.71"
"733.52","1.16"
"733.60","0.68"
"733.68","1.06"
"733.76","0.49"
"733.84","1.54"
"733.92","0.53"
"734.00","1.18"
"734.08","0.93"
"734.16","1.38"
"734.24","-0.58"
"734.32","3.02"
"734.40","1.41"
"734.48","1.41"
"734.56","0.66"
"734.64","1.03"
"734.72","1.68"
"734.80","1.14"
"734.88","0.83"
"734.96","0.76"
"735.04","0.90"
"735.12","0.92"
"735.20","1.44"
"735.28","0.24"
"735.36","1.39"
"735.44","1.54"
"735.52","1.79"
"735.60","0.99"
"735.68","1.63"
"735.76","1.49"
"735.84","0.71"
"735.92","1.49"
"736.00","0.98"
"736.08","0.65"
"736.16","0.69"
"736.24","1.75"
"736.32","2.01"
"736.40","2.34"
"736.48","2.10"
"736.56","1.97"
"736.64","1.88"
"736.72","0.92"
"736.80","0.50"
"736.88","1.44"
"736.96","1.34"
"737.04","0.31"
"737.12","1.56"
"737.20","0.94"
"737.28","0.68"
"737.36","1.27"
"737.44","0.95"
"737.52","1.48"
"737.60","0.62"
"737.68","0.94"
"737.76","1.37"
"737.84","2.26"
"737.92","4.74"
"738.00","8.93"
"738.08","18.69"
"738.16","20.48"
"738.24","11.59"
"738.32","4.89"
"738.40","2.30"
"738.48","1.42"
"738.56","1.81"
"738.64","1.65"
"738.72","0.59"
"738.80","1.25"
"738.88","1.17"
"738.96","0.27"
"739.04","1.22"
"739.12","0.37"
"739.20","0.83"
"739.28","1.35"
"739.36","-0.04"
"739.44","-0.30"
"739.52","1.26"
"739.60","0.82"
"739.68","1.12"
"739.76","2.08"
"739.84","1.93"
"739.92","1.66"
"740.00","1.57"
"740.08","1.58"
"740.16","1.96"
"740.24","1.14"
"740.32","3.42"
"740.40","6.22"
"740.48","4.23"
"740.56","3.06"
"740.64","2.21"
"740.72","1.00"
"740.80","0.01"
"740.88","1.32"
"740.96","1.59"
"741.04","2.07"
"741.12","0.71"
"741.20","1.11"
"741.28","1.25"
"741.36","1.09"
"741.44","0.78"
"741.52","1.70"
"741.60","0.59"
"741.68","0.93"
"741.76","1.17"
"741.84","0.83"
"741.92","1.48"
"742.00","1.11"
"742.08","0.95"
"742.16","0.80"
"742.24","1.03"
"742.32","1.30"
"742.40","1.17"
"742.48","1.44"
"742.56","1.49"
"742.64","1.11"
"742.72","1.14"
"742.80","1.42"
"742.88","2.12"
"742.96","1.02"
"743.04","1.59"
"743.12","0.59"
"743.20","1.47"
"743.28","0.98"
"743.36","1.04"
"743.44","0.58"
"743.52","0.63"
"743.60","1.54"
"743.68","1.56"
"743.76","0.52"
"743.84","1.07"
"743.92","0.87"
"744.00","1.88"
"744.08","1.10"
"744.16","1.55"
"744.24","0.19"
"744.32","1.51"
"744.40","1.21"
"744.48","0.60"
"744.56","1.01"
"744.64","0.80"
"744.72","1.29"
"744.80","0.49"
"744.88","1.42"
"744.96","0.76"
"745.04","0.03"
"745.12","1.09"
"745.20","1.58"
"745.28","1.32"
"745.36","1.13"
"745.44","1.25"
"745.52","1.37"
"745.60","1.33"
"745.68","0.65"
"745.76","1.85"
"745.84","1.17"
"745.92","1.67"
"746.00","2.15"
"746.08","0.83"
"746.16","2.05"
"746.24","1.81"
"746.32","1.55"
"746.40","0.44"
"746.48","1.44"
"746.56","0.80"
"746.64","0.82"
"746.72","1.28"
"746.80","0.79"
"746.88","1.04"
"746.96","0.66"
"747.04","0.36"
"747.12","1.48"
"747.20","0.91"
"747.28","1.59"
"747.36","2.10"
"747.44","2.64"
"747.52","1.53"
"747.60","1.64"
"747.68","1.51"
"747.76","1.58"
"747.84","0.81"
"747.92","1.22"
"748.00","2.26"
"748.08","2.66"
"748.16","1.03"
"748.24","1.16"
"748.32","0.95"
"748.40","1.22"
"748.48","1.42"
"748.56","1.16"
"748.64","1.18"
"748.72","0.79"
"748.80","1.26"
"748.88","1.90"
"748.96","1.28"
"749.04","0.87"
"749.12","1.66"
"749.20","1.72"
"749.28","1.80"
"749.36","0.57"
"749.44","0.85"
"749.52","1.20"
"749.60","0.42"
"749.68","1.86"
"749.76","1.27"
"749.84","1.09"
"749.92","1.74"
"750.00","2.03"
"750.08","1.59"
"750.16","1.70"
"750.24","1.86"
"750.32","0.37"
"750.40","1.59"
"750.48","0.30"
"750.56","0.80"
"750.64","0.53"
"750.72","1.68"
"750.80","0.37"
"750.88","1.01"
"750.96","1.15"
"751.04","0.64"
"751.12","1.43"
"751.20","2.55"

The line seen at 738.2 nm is Halpha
